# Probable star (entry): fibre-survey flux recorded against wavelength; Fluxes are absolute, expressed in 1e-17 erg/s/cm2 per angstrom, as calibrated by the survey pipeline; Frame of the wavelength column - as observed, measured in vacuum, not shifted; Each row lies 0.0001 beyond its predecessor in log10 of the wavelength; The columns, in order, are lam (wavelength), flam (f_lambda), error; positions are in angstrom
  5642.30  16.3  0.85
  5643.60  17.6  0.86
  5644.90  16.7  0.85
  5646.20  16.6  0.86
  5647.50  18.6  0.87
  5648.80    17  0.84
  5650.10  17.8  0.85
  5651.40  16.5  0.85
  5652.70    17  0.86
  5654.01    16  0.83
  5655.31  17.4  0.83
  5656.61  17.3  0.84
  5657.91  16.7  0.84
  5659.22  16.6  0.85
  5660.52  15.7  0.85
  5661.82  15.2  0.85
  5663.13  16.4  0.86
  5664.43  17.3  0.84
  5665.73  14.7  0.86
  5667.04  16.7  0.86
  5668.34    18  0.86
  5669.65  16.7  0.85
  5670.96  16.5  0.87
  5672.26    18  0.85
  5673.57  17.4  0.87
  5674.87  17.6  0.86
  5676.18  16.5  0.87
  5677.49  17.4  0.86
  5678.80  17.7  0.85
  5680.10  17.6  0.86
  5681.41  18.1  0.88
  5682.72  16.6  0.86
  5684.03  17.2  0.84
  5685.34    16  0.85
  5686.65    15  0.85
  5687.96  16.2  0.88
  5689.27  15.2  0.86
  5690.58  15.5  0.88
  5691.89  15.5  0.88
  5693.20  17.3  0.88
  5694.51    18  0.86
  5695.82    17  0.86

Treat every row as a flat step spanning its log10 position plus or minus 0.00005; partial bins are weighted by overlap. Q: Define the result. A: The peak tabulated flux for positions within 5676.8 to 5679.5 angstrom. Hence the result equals 17.7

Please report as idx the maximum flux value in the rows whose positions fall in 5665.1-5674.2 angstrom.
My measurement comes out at 18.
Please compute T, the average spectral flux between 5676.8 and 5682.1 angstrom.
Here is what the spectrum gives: 17.7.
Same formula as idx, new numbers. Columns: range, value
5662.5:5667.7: 17.3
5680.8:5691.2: 18.1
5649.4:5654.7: 17.8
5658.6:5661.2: 16.6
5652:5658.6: 17.4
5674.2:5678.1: 17.6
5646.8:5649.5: 18.6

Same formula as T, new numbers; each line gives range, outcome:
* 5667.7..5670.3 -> 17.3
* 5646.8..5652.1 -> 17.5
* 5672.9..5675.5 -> 17.5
